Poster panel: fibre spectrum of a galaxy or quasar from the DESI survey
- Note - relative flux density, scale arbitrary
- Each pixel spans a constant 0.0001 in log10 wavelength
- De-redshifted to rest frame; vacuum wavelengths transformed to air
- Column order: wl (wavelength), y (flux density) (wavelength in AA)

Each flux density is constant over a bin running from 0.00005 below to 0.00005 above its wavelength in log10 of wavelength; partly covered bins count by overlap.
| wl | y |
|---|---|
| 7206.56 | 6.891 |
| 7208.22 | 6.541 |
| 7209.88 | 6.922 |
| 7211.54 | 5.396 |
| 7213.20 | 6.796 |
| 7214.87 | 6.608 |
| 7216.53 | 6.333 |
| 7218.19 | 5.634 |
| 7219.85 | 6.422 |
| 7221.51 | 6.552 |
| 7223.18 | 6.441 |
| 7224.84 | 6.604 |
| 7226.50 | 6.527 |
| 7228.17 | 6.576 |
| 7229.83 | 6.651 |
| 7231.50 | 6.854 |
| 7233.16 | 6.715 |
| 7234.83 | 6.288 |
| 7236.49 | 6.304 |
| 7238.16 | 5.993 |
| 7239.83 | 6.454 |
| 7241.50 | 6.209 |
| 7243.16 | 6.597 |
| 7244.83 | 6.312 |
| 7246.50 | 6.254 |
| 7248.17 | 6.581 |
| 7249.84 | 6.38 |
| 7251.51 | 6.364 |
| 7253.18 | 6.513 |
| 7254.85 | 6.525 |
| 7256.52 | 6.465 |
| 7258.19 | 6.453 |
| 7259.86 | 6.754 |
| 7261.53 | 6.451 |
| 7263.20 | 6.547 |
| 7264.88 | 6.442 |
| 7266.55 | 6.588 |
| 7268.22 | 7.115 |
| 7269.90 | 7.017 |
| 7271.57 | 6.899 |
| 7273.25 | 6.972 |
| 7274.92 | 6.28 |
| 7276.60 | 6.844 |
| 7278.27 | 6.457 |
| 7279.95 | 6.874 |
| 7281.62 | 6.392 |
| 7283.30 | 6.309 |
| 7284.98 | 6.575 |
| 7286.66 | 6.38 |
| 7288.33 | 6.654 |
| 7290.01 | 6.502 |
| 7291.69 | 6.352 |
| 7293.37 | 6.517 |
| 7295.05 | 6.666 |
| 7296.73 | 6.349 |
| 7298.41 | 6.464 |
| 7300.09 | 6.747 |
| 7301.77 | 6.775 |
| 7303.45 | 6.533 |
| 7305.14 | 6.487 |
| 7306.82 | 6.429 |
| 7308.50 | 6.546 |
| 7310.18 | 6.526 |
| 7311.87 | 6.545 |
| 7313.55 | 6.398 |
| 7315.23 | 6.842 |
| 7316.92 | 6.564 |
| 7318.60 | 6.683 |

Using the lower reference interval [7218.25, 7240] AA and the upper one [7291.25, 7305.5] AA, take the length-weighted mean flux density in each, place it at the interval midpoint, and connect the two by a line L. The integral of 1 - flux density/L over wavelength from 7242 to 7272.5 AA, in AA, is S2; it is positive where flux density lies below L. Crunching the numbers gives -0.3 AA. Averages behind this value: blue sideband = 6.46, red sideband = 6.55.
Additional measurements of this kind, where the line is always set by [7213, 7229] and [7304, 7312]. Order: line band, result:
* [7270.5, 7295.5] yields -0.4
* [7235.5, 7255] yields 0.3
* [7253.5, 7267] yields -0.1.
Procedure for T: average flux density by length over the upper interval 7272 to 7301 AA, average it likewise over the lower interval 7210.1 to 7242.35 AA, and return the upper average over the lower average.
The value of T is 1.02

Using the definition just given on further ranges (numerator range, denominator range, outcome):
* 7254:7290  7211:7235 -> 1.03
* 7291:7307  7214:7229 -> 1.02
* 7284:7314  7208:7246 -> 1.02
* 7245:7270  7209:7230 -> 1.02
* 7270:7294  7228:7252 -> 1.02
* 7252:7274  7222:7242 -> 1.03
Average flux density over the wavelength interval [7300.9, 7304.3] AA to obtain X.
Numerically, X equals 6.64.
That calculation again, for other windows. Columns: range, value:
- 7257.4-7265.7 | 6.53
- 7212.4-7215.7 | 6.68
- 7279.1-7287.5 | 6.51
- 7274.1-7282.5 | 6.57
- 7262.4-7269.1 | 6.67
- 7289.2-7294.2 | 6.45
